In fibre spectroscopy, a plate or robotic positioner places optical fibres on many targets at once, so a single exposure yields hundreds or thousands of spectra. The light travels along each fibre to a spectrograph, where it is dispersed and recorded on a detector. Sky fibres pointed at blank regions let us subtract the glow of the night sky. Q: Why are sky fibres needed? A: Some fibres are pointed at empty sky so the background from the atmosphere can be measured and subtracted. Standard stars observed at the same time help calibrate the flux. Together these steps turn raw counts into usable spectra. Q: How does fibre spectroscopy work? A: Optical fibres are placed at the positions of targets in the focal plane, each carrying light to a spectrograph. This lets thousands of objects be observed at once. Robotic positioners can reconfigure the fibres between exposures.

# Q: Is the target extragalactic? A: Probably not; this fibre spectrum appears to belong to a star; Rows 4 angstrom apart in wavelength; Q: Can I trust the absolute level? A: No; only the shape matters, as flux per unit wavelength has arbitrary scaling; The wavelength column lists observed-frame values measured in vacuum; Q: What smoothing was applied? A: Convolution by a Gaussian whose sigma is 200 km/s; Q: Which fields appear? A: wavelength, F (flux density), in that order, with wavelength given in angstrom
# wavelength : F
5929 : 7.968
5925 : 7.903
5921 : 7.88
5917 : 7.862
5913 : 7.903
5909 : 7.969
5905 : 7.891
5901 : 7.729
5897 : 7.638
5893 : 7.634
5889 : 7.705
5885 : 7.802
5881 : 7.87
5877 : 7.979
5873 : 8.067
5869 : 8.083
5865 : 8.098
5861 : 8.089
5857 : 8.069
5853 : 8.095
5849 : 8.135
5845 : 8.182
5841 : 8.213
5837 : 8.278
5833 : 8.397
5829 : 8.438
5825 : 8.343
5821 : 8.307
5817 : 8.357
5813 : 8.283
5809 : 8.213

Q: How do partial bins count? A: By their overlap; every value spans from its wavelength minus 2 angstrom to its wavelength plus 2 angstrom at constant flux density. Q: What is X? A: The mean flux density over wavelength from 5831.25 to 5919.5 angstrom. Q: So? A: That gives 7.98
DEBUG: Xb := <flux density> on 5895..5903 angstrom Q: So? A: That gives 7.68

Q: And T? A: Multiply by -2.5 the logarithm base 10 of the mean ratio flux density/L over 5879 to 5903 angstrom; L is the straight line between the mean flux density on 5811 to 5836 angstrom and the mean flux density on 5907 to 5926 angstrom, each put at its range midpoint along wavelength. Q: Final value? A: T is 0.04 mag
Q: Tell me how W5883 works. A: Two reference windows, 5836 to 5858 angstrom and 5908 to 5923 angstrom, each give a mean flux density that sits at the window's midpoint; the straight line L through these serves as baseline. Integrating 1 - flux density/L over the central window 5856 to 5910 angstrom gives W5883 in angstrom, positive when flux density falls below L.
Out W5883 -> 0.9 angstrom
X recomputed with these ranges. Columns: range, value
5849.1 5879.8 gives 8.07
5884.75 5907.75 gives 7.74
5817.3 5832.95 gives 8.37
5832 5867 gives 8.17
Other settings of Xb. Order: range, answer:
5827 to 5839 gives 8.37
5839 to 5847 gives 8.2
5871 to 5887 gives 7.93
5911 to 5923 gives 7.88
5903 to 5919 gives 7.91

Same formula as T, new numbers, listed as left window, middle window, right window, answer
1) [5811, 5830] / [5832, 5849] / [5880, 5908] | -0.01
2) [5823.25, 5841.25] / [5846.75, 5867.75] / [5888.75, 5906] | 0.00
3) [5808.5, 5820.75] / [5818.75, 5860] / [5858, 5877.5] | -0.01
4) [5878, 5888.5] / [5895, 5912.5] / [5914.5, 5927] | 0.01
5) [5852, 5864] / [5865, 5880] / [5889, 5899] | -0.02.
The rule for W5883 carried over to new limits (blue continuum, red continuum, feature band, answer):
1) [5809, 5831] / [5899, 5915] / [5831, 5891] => 0.3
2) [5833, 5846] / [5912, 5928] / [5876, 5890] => 0.4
